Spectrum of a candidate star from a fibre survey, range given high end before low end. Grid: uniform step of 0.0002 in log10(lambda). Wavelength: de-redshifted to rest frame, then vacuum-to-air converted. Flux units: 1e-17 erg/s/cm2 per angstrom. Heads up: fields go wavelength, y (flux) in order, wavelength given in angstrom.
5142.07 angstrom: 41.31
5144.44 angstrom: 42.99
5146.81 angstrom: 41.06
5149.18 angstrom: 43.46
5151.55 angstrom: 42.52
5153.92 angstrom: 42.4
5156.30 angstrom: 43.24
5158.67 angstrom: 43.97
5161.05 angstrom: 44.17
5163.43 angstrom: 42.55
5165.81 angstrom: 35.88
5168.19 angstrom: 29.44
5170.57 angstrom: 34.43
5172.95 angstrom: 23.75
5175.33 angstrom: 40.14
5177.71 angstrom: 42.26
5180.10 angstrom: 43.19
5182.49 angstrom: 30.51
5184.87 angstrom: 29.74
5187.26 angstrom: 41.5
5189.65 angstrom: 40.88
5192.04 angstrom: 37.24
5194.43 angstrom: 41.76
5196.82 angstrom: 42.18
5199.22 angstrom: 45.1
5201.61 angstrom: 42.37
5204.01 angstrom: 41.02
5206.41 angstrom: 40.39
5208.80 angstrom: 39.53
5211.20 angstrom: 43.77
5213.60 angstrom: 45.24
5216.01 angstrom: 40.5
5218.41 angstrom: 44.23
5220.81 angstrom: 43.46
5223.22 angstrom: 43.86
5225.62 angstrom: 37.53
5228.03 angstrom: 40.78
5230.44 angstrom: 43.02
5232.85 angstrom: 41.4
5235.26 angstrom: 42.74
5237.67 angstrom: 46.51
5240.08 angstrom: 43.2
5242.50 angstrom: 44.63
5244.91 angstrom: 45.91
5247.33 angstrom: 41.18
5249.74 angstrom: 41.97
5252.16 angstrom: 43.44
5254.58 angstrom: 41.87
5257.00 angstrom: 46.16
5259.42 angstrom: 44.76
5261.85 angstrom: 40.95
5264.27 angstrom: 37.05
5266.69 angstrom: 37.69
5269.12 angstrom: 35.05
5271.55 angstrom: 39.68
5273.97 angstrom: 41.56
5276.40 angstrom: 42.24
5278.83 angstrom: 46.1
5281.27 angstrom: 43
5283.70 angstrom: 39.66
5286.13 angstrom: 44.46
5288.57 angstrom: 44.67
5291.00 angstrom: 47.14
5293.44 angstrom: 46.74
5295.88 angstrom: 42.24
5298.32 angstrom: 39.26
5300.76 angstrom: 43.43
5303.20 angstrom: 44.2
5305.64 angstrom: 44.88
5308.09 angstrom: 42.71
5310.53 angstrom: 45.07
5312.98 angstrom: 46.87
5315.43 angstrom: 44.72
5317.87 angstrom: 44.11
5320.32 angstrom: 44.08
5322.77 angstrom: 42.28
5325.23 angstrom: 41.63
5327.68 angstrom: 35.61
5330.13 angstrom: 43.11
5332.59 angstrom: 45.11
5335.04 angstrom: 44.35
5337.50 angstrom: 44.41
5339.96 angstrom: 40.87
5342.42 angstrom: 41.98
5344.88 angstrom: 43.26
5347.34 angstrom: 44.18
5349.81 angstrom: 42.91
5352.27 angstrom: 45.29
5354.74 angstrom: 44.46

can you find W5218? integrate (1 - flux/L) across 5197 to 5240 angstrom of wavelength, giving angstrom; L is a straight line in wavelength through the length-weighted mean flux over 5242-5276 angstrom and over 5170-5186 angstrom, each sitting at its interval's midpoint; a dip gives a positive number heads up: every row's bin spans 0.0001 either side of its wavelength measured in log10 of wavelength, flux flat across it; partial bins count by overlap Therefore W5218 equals -4.8 angstrom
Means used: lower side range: 34.9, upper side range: 41.5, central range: 42.4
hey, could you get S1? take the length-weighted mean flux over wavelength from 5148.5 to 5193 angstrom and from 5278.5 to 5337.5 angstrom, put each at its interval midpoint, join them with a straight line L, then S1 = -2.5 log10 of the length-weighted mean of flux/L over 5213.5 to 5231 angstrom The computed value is -0.05 mag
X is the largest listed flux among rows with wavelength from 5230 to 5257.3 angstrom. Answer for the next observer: 46.51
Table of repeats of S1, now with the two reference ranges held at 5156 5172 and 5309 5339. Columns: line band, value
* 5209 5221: -0.077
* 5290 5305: -0.030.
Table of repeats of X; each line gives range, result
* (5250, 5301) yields 47.14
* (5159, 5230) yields 45.24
